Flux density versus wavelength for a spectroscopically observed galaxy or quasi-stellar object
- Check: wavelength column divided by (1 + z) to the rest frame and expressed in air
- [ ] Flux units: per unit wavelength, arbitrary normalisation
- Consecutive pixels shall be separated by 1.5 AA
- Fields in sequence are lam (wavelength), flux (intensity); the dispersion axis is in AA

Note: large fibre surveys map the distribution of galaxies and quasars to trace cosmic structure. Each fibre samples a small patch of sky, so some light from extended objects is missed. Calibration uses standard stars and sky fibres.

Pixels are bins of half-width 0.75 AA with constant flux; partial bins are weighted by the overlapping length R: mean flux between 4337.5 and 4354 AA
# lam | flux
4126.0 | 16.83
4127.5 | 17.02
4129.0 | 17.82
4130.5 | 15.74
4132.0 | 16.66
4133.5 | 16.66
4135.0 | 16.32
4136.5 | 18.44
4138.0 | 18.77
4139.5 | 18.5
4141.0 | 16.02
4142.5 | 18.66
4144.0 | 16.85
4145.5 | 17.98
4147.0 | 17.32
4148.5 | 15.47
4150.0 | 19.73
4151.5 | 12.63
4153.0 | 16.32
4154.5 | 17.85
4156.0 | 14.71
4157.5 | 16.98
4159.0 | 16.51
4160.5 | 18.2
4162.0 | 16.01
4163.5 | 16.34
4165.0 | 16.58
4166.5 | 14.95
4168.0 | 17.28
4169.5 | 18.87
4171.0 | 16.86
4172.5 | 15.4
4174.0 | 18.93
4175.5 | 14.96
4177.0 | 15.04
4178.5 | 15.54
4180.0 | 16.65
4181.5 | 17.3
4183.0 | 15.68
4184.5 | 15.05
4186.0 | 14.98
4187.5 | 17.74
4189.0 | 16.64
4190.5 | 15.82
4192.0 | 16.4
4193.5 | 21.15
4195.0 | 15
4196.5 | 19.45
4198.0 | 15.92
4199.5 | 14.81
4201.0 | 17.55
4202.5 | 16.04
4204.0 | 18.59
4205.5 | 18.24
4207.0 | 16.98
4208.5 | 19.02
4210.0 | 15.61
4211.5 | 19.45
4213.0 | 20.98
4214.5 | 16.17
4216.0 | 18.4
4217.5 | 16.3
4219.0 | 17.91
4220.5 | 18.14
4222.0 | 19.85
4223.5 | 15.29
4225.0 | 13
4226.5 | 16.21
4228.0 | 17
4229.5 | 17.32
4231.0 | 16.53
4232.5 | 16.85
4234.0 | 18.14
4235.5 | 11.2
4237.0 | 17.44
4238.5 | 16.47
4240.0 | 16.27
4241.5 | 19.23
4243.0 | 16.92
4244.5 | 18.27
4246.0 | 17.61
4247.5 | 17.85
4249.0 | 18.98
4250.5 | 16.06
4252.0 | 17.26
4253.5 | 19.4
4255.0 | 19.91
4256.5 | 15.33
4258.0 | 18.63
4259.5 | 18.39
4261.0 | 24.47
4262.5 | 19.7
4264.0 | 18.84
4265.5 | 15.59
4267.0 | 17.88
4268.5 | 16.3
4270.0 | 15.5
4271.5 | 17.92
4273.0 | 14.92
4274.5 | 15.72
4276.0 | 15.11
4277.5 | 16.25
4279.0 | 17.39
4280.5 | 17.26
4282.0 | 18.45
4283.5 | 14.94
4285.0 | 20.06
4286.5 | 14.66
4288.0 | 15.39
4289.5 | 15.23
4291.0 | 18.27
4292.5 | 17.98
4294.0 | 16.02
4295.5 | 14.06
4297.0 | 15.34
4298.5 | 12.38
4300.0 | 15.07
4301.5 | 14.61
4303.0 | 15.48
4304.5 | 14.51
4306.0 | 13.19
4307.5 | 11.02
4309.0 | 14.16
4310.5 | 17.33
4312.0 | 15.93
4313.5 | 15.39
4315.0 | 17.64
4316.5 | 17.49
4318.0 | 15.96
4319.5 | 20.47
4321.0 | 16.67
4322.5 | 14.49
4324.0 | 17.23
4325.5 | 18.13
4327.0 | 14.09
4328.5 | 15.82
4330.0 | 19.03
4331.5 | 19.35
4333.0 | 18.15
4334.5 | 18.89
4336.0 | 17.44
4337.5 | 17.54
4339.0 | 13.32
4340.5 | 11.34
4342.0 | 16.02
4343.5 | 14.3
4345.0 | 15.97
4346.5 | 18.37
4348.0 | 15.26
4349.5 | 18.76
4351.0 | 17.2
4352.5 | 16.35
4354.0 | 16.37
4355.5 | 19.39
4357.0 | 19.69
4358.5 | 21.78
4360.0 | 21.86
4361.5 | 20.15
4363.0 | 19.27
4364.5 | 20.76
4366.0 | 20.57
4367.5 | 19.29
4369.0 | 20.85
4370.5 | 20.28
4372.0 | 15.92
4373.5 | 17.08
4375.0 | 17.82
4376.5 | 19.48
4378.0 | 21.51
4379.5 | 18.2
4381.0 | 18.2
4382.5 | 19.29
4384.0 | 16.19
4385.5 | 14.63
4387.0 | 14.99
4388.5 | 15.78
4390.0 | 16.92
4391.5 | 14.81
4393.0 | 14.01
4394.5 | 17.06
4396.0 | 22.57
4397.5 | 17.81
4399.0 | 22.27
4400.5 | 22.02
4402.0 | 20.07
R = 15.8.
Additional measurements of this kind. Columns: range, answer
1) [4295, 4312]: 14.4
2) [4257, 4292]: 17.2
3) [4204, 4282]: 17.4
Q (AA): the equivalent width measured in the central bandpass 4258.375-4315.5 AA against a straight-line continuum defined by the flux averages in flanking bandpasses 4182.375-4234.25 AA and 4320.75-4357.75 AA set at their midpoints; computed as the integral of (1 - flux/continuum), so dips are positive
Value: 2.1 AA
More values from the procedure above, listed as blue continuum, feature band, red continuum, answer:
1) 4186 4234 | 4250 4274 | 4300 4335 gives -1.6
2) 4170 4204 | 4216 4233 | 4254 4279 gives 0.2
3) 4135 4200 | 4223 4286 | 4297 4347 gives -3.4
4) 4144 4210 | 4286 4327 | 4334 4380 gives 4.7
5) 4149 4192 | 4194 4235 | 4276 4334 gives -2.2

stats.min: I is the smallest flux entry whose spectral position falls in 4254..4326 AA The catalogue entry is 11.02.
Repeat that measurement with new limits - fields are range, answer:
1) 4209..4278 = 11.2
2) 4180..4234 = 13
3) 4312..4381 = 11.34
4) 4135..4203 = 12.63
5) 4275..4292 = 14.66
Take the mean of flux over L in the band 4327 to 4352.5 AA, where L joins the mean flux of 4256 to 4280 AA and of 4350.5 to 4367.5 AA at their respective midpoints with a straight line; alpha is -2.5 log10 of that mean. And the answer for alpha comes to 0.15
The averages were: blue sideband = 17.4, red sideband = 19.4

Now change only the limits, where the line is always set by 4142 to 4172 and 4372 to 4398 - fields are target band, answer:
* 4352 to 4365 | -0.13 mag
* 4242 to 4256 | -0.06 mag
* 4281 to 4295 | 0.02 mag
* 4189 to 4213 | -0.03 mag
